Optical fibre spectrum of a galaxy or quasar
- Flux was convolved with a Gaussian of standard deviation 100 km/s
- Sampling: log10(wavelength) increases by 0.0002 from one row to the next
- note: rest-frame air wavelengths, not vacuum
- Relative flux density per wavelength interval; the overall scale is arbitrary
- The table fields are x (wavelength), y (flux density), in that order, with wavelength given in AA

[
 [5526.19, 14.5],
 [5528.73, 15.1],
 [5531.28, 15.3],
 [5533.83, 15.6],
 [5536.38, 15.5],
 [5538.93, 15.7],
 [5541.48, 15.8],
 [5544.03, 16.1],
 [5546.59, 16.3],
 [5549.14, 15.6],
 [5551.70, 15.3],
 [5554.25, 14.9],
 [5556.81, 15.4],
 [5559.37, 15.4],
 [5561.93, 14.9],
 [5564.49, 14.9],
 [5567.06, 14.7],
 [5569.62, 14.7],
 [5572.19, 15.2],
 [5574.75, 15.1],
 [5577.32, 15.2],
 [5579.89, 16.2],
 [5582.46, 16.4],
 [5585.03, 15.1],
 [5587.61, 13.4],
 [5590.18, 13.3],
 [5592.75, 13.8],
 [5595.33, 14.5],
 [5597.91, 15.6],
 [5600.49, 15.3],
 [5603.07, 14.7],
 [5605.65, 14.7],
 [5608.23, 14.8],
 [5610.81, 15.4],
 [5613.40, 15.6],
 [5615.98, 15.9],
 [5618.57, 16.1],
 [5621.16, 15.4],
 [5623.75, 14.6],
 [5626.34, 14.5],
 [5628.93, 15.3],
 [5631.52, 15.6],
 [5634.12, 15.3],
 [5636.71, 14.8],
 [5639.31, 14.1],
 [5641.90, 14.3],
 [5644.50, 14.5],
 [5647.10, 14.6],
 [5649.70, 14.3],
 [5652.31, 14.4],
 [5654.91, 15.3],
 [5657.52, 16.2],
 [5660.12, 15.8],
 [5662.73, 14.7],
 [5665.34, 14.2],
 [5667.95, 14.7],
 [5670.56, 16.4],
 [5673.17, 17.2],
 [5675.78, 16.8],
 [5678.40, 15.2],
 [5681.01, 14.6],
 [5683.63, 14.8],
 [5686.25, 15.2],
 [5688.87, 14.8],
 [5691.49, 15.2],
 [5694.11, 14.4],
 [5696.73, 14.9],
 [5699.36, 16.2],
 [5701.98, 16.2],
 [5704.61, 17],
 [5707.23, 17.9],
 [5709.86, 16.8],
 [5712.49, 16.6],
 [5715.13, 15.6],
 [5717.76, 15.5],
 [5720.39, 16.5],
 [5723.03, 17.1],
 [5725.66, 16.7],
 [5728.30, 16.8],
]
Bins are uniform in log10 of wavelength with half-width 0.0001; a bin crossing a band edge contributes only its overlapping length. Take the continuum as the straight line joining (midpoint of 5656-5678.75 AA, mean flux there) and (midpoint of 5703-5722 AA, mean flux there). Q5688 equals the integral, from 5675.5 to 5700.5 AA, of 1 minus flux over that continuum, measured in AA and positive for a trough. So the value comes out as 1.48 AA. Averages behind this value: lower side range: 15.7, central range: 15.1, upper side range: 16.6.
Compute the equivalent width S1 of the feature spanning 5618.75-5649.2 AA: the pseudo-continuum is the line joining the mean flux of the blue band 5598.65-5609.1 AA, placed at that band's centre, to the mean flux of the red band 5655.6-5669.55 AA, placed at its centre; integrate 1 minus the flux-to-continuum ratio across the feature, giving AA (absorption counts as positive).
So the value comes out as 0.38 AA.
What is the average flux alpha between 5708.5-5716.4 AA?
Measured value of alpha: 16.3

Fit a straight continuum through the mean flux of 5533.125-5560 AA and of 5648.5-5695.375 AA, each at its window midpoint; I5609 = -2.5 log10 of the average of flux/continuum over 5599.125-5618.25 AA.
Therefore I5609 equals 0.01 mag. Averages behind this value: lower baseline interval 15.6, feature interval 15.2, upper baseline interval 15.2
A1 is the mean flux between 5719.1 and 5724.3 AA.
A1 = 16.8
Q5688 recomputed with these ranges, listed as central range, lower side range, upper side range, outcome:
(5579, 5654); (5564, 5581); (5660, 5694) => 1.5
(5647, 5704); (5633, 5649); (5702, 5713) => 1.9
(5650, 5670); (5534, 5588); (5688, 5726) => 1.0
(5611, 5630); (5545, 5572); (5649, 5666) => -0.3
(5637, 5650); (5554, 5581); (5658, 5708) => 0.9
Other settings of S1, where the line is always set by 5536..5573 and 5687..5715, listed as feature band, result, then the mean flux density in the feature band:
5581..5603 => 1.2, 14.7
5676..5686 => 0.5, 15.1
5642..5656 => 1.0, 14.6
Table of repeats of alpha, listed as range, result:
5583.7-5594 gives 13.9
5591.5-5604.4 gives 14.8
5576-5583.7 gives 15.9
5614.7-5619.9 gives 16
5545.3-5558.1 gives 15.5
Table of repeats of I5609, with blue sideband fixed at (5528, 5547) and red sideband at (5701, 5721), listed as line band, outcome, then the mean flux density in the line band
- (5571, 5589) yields 0.05 mag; 15.2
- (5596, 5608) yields 0.07 mag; 15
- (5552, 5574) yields 0.05 mag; 15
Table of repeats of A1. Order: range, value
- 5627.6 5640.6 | 15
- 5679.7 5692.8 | 14.9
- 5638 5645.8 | 14.3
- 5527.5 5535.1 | 15.3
